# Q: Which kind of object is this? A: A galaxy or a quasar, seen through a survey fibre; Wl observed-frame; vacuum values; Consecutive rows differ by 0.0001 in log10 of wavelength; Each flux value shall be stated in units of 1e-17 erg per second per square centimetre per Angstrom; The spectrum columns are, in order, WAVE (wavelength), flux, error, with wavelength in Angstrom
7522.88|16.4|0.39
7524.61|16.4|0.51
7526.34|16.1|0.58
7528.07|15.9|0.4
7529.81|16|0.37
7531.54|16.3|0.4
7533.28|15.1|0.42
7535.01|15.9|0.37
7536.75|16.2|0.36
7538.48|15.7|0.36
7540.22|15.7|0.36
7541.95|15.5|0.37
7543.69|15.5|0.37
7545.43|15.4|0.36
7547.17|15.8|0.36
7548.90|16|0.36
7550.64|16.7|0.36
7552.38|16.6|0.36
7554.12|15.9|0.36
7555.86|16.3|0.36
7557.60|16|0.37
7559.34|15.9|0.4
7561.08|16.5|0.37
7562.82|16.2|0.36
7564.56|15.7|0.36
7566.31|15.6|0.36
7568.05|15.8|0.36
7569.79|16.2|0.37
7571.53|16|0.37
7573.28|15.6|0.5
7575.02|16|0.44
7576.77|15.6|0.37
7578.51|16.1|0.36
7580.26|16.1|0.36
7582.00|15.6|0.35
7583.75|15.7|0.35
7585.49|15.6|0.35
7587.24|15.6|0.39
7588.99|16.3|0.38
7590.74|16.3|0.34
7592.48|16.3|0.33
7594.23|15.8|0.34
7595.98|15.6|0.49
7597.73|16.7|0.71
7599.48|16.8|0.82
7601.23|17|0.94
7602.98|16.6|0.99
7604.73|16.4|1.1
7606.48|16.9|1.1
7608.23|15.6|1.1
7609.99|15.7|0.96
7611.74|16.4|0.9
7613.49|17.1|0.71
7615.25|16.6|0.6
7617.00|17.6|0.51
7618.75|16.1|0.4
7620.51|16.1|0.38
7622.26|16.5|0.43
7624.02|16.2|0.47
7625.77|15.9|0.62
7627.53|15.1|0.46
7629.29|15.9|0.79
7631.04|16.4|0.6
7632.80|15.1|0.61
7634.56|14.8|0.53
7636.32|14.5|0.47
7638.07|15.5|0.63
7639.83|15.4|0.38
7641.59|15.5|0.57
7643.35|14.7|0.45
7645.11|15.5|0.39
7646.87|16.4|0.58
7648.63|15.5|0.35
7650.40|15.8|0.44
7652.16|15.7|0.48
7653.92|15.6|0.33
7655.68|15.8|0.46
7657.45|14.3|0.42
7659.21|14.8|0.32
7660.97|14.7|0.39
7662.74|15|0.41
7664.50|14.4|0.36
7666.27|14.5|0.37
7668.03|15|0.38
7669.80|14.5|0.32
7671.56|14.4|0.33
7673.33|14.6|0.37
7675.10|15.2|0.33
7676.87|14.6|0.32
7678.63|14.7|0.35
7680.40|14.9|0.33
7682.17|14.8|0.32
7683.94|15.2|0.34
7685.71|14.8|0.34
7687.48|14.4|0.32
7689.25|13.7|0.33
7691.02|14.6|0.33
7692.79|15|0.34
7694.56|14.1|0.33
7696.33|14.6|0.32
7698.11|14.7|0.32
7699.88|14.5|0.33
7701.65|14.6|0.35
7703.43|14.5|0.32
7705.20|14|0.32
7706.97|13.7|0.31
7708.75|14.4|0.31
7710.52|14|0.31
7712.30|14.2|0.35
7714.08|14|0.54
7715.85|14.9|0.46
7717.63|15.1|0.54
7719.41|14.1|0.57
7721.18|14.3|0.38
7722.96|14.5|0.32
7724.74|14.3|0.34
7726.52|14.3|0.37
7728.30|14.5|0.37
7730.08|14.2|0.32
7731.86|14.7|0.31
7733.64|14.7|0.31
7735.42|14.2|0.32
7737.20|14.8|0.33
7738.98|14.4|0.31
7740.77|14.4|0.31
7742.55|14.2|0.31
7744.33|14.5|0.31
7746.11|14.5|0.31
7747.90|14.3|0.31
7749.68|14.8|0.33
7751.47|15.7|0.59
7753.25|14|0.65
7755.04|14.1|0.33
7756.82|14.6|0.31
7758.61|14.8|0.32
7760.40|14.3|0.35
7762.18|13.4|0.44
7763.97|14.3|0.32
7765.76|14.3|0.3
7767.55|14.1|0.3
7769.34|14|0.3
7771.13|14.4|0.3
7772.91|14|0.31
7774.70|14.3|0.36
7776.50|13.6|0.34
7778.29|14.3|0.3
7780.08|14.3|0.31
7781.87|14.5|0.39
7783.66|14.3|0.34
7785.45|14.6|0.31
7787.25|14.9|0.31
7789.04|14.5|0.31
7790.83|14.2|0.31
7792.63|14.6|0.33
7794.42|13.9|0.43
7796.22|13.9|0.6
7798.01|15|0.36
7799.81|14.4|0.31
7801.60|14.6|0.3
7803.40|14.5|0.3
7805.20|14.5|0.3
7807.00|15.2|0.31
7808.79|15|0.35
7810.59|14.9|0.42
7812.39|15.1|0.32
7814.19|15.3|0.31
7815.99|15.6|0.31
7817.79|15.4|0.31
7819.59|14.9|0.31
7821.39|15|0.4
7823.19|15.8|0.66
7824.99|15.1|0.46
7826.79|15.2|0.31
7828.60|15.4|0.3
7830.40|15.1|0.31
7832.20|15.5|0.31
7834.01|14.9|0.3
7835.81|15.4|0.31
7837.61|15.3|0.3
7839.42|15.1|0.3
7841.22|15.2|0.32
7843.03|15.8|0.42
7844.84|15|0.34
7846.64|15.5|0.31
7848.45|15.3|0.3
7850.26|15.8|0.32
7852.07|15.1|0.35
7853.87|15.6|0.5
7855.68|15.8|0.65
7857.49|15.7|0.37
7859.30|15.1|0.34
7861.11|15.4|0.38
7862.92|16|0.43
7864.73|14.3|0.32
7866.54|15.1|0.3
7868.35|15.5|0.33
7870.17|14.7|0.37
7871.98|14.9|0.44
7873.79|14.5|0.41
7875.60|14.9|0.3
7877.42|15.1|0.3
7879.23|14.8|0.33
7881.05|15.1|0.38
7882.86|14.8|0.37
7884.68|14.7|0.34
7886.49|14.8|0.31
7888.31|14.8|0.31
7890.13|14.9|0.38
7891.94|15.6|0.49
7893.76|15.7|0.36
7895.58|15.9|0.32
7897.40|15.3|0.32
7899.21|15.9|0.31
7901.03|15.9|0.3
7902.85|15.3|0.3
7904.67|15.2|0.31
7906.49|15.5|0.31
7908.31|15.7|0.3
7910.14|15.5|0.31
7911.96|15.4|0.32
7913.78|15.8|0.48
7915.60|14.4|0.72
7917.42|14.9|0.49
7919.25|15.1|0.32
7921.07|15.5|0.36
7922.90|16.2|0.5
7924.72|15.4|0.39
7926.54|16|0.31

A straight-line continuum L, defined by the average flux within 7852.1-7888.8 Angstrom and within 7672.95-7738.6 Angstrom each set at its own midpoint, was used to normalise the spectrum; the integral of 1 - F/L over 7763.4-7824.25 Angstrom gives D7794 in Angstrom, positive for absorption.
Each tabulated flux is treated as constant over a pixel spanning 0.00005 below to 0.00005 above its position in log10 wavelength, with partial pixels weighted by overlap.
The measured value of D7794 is 0.9 Angstrom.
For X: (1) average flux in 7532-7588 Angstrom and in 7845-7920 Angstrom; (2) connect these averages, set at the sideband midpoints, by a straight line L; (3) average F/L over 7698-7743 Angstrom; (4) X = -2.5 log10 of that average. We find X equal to 0.085 mag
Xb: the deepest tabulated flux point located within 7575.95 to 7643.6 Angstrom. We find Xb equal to 14.5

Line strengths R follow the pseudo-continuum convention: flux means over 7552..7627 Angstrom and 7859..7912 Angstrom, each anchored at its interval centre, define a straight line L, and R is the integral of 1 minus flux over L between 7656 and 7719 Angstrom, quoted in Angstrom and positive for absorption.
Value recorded 5.1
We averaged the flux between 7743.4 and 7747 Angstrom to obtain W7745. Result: 14.5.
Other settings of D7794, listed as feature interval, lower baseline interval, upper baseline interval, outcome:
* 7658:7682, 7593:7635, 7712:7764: 1.09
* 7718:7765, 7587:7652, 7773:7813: 1.61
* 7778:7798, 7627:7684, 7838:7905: 1.05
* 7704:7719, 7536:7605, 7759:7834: 0.87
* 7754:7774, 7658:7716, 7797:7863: 0.94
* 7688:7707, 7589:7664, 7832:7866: 1.58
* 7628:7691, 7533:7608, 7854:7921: 3.04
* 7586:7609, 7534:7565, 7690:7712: -1.22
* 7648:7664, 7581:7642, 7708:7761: 0.26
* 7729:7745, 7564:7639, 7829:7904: 1.20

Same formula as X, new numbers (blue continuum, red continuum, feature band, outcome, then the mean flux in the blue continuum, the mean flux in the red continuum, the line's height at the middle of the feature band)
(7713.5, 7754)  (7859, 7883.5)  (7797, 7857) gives -0.02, 14.5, 15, 14.9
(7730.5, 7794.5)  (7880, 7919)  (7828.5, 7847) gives -0.03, 14.4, 15.3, 14.9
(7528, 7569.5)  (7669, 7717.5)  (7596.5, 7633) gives -0.07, 15.9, 14.5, 15.3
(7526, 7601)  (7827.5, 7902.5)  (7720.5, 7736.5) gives 0.08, 16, 15.2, 15.6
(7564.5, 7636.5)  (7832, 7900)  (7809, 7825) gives 0.01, 16.1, 15.2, 15.4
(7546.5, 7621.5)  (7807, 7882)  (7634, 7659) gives 0.04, 16.2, 15.2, 15.9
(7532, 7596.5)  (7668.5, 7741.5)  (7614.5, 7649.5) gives -0.04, 15.9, 14.5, 15.2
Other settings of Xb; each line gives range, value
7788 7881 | 13.9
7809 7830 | 14.9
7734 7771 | 13.4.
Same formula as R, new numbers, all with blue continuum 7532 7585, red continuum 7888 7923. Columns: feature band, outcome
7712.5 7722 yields 0.74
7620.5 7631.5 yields -0.13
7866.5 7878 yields 0.39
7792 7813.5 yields 1.27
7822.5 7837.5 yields 0.22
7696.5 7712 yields 1.37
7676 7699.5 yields 1.64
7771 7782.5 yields 1.04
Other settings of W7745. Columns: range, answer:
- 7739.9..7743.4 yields 14.3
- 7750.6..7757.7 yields 14.6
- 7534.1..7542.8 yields 15.8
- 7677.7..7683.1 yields 14.8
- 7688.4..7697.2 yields 14.4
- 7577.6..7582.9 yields 15.9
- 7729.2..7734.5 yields 14.5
